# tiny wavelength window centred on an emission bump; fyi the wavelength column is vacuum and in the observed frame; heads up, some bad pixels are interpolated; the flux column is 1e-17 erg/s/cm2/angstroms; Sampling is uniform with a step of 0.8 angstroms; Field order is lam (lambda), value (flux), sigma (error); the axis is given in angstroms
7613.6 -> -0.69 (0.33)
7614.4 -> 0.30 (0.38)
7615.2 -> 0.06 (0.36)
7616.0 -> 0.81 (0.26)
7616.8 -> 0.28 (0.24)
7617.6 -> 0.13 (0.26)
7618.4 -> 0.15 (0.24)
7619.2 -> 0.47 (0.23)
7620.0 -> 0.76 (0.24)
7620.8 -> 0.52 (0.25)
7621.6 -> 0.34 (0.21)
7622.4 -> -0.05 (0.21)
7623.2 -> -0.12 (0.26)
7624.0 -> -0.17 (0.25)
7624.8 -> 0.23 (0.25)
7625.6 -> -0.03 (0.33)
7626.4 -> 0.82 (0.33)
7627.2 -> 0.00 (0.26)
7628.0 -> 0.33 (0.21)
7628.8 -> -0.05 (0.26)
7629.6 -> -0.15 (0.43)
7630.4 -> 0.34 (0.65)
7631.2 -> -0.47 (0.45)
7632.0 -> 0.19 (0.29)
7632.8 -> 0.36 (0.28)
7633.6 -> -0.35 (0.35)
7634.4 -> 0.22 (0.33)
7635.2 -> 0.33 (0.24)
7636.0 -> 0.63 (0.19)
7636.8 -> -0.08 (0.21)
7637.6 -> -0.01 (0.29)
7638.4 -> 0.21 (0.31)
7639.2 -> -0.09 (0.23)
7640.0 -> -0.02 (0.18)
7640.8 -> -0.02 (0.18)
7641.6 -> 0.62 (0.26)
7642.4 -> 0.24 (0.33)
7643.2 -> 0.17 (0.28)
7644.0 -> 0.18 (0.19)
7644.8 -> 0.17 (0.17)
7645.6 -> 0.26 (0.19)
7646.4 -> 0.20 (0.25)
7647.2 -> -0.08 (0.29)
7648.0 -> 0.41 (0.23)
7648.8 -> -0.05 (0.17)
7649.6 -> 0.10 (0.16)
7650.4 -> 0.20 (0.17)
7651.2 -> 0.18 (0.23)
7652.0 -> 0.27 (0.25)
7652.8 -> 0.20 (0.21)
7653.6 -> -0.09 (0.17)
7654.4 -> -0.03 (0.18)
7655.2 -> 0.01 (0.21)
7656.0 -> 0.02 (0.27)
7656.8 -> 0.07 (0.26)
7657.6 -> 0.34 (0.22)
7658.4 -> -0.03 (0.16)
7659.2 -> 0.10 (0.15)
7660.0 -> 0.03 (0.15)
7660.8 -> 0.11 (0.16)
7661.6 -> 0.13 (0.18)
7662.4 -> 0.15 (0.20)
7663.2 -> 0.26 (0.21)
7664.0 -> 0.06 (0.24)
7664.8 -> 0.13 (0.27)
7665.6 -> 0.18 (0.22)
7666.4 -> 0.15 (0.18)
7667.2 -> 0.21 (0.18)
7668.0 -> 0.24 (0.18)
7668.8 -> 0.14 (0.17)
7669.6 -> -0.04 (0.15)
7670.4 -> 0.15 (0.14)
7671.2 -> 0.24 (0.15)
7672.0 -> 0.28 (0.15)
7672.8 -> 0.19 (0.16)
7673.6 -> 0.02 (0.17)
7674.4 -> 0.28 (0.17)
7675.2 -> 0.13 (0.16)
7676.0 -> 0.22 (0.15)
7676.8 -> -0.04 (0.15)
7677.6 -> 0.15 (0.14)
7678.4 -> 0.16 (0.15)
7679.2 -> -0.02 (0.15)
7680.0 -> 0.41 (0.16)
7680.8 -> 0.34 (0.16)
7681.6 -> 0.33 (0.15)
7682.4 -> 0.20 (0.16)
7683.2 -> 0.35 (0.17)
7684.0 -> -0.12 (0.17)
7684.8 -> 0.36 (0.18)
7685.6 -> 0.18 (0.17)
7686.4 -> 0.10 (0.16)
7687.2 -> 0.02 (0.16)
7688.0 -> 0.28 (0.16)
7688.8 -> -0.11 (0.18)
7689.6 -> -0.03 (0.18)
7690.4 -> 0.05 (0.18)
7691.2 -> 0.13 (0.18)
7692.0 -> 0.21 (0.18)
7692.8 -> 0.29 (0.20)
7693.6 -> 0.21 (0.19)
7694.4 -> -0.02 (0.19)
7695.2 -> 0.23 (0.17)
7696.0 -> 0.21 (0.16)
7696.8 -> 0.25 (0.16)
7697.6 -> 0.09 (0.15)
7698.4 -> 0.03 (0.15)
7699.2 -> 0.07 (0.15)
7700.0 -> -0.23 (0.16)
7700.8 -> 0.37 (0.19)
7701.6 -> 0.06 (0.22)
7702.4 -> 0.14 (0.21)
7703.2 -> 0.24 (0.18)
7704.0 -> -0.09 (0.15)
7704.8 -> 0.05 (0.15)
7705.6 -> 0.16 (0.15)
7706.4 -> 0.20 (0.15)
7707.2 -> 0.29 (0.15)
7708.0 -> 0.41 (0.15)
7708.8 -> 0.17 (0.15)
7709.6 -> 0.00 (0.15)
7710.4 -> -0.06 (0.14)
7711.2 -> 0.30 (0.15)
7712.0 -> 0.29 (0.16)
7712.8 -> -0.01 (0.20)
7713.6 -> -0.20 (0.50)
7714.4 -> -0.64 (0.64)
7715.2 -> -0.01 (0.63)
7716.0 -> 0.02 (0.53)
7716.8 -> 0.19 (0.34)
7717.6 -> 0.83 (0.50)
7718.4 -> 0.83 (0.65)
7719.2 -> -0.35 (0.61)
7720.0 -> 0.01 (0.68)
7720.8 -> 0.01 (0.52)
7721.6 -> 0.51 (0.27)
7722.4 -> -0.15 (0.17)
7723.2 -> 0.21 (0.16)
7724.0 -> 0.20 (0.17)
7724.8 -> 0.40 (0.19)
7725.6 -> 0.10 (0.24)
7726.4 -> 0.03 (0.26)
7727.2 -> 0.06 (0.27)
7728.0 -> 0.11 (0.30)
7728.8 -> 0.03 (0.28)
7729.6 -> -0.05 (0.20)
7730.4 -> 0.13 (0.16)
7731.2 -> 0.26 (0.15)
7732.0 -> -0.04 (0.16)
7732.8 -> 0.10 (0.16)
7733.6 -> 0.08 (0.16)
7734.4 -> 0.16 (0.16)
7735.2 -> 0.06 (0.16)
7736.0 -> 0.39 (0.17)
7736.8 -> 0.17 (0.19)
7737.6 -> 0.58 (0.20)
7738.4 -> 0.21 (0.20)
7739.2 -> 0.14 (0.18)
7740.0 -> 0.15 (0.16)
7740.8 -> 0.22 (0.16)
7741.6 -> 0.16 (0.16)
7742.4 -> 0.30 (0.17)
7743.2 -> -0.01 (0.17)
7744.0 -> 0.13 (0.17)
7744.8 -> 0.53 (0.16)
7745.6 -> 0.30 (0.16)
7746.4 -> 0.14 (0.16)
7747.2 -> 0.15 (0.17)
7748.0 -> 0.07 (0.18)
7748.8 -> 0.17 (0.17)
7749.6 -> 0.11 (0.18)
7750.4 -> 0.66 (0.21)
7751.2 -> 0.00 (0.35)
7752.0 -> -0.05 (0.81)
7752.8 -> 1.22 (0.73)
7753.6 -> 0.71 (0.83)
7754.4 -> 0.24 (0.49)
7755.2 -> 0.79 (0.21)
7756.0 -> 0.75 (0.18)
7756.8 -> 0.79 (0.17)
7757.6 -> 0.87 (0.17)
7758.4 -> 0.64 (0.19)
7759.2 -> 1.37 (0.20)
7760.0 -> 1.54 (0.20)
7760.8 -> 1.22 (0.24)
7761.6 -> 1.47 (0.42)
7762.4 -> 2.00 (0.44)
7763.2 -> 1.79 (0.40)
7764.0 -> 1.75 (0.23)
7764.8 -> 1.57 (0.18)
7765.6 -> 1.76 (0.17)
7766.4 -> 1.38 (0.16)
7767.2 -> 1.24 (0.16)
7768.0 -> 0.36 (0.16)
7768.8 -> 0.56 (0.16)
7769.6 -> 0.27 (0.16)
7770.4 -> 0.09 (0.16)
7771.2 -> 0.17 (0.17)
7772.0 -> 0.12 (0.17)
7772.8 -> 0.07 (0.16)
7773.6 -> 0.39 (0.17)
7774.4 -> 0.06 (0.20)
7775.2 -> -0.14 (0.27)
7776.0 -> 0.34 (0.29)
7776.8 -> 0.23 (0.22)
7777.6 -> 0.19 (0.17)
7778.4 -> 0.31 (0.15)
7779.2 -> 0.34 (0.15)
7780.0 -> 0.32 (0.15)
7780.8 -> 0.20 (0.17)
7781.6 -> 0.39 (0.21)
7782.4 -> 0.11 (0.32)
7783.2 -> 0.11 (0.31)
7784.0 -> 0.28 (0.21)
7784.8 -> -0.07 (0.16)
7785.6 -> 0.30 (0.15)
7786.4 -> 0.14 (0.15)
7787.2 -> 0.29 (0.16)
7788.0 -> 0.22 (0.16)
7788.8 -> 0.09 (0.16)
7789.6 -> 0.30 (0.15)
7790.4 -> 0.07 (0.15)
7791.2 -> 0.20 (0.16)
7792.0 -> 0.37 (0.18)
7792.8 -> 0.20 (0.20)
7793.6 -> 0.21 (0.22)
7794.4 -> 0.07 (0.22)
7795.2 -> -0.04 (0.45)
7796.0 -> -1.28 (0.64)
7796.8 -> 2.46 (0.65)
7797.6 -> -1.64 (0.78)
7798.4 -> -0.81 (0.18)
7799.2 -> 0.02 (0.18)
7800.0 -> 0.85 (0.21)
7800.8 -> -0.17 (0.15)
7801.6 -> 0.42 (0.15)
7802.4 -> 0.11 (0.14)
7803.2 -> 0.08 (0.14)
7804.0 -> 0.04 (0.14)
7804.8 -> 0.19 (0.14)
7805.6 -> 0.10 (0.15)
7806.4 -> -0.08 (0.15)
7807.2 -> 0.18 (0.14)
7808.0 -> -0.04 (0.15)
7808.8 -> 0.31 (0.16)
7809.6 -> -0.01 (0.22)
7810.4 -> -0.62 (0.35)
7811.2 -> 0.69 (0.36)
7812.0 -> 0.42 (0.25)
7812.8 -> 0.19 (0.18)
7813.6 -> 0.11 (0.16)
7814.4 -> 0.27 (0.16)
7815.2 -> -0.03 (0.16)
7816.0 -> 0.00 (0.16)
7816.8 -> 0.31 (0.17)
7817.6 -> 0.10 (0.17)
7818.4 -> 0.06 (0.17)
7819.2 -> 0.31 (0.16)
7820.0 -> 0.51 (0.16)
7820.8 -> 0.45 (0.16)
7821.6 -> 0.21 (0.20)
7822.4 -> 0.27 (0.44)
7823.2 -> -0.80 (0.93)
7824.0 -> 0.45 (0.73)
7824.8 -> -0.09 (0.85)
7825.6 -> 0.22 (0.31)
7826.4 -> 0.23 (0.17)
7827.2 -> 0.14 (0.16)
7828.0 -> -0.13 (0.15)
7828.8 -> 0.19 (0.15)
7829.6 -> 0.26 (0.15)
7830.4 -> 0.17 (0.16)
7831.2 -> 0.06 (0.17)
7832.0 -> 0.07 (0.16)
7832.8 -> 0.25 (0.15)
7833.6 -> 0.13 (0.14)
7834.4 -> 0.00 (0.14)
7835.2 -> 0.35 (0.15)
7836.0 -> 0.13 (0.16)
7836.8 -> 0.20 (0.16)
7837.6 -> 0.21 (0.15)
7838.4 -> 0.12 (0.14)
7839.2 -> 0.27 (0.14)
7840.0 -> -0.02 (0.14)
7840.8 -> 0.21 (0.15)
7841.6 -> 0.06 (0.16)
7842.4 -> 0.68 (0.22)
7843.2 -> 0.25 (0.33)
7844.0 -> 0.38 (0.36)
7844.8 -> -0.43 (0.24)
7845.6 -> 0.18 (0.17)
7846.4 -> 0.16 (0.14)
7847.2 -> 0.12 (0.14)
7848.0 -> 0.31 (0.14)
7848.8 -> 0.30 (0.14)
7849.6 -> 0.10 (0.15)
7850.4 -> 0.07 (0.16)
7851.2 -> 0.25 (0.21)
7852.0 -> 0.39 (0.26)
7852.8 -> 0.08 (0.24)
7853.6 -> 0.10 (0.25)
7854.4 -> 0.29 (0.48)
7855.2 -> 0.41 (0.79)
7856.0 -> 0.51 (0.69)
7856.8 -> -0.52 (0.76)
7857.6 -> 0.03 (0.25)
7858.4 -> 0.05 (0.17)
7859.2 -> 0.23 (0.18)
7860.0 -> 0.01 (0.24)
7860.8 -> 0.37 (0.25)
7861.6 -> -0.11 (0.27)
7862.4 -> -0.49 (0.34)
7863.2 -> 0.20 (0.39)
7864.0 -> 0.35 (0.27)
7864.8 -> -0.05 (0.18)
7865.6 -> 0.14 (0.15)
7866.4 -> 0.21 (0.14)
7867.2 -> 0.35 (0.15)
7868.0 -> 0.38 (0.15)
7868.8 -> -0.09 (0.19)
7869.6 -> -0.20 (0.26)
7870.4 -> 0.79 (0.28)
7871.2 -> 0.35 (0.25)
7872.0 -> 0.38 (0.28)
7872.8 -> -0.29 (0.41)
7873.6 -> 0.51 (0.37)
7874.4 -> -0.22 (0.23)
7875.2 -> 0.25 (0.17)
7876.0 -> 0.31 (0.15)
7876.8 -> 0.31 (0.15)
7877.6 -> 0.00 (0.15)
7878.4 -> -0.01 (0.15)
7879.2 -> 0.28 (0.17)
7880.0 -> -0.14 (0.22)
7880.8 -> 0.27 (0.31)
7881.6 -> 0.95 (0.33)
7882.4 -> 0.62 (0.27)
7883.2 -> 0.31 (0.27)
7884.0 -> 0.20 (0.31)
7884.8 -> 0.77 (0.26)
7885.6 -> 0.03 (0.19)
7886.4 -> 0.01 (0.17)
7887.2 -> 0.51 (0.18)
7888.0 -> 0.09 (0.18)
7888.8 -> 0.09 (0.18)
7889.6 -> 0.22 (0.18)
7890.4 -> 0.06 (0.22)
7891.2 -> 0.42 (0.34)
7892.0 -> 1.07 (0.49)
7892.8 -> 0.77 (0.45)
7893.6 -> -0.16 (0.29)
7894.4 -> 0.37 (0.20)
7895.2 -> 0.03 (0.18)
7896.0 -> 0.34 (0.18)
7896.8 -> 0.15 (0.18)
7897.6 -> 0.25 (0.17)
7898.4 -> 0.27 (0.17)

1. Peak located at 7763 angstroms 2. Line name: [O II] 3727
